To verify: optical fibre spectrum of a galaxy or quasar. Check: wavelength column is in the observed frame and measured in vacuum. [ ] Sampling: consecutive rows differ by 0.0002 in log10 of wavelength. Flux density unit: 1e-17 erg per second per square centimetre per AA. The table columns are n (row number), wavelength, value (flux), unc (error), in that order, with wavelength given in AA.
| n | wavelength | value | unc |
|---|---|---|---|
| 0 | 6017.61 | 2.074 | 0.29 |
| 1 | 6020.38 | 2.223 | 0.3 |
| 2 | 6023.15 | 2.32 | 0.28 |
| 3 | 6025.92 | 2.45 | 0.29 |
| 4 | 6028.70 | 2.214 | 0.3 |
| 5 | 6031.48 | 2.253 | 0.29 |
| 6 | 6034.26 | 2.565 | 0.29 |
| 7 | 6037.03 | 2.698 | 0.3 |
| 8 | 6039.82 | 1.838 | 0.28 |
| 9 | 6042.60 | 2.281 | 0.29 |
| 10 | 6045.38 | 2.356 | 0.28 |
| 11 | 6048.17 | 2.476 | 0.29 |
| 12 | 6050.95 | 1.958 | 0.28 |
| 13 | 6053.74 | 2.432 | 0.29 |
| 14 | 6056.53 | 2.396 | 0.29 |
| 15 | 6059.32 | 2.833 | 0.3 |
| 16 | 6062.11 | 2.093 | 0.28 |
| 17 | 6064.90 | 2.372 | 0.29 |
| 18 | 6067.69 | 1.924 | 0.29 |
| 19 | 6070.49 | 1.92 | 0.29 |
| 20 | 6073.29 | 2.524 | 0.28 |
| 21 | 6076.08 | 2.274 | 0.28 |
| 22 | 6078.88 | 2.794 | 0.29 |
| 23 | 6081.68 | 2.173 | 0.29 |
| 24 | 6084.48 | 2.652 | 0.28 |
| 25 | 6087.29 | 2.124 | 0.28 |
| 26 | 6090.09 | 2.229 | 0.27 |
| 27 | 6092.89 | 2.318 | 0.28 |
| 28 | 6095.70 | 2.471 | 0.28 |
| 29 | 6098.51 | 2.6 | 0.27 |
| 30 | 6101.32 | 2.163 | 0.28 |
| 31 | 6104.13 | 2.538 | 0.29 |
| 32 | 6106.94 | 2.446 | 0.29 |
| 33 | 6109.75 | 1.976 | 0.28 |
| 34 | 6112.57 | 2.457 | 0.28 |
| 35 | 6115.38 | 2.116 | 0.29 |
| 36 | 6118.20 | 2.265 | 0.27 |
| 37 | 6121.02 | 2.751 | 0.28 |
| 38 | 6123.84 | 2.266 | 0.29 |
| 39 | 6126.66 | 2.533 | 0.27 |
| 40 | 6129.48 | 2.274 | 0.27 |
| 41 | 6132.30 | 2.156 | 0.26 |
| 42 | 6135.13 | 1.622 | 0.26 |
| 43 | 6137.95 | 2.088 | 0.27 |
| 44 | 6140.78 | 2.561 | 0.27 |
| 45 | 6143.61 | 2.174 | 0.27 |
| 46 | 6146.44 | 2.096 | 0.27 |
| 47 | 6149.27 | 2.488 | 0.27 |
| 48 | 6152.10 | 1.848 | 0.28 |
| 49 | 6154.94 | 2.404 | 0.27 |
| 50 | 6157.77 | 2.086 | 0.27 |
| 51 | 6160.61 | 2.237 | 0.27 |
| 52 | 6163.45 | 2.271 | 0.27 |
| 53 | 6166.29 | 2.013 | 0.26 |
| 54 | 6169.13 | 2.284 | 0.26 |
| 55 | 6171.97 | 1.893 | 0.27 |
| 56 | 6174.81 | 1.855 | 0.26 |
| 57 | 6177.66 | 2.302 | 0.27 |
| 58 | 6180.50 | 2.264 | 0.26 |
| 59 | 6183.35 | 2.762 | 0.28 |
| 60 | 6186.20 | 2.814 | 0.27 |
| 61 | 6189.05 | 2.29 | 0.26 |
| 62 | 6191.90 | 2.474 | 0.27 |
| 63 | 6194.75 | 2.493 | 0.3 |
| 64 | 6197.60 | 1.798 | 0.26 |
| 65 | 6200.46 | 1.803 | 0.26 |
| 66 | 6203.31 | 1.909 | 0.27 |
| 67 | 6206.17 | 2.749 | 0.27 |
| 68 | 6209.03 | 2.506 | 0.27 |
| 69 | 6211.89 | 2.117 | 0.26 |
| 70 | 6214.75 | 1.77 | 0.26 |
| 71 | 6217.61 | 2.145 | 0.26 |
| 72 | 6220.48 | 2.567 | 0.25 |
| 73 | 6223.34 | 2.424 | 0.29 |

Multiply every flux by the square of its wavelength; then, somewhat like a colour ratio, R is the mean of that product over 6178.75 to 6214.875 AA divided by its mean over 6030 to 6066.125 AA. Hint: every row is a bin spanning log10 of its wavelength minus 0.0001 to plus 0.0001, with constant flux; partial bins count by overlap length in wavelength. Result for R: 1.0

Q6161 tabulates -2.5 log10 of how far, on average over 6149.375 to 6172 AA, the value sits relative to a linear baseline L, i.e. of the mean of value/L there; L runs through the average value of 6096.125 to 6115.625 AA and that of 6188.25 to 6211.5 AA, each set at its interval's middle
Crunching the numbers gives 0.06 mag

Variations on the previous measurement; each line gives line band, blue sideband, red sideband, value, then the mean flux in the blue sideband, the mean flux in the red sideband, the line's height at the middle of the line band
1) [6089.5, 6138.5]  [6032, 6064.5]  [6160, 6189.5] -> 0.01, 2.35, 2.27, 2.31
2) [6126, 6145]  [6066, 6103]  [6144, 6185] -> 0.03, 2.32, 2.2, 2.25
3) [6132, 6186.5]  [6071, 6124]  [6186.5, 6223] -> 0.05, 2.37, 2.24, 2.3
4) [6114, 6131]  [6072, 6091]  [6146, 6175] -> -0.05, 2.4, 2.15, 2.27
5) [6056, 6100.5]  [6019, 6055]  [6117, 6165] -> -0.03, 2.31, 2.24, 2.28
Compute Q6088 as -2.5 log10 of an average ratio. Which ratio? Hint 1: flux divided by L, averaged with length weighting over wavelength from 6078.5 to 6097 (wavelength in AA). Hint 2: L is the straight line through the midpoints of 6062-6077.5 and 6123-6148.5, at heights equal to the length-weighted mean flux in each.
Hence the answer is -0.084 mag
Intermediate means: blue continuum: 2.19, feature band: 2.37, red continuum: 2.2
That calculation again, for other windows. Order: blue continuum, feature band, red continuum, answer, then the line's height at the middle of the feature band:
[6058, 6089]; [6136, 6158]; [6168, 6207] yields 0.03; 2.28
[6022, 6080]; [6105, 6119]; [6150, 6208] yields 0.01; 2.28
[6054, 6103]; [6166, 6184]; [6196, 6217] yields -0.01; 2.16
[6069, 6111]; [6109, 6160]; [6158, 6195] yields 0.04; 2.32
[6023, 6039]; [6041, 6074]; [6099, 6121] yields 0.04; 2.38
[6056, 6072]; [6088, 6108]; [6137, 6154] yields -0.07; 2.24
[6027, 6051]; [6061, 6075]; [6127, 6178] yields 0.05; 2.27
